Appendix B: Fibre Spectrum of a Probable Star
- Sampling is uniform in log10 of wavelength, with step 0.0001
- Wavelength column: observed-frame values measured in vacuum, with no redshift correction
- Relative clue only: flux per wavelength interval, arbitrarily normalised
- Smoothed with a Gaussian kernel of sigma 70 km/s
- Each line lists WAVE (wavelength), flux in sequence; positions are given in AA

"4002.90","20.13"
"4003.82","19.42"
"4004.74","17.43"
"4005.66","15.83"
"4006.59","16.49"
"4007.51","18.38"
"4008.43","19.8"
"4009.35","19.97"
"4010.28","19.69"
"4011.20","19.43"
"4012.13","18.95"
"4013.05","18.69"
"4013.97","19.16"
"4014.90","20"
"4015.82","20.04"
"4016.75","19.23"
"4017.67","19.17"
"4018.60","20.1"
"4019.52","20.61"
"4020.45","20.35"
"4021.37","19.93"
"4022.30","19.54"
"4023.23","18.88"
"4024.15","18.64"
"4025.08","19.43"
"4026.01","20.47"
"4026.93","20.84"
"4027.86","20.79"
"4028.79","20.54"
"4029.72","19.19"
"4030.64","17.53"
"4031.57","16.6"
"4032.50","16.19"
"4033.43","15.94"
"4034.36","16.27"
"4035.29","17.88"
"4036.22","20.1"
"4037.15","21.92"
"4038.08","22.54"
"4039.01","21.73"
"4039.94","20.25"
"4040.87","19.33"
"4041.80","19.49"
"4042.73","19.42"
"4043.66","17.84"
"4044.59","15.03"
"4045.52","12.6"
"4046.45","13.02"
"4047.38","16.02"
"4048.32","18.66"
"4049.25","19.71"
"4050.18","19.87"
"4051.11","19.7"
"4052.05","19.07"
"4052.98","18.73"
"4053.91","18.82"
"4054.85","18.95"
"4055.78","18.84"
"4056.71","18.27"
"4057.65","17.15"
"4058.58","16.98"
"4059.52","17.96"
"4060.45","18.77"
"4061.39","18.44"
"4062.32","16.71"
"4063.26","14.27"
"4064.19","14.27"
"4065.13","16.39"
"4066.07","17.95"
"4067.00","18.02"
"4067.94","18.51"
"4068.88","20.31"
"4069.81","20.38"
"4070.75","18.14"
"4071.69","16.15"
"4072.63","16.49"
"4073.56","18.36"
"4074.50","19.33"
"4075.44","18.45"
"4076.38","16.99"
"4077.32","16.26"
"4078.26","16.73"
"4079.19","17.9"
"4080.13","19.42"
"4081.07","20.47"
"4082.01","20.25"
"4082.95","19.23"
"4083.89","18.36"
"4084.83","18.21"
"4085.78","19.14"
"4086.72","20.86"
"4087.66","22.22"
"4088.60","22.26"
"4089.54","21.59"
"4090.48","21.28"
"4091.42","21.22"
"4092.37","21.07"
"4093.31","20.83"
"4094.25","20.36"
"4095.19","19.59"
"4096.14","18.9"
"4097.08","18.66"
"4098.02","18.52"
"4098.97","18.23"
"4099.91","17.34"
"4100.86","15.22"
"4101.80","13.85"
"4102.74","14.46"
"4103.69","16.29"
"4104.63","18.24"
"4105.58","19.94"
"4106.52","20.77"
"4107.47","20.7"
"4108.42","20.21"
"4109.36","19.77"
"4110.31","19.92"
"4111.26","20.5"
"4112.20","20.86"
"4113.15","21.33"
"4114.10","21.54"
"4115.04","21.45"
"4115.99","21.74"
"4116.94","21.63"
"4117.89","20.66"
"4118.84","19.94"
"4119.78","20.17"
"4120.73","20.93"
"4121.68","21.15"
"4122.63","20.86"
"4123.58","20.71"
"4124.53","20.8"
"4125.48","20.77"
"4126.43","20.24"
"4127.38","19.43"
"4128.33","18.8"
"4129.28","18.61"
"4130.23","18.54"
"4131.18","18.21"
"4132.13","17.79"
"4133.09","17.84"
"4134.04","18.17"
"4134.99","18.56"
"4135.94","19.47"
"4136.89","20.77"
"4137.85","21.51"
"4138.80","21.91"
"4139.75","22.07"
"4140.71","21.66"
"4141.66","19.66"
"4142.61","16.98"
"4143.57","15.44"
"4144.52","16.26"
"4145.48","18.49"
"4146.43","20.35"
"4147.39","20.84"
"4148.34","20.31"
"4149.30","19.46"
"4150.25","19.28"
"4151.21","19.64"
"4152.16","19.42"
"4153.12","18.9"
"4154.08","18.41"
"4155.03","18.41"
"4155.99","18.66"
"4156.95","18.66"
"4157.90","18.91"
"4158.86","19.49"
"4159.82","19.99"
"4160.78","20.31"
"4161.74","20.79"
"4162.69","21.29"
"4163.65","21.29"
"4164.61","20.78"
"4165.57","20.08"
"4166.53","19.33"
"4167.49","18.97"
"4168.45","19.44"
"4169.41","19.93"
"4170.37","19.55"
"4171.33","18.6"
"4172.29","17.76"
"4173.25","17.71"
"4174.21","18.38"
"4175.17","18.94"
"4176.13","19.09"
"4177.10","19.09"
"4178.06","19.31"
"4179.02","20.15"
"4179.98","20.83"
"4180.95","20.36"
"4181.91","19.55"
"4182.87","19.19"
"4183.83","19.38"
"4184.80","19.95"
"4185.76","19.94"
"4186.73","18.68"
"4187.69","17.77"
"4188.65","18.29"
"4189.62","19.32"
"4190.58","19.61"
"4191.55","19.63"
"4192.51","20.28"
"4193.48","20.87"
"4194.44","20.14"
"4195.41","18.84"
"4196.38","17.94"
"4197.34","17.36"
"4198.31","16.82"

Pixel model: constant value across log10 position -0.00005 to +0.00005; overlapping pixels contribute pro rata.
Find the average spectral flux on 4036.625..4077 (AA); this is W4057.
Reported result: 18.1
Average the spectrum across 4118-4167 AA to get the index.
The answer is 19.6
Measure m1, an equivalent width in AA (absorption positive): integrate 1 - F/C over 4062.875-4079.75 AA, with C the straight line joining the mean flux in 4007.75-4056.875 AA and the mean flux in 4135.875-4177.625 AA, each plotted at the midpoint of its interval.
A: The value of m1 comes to 1.4 AA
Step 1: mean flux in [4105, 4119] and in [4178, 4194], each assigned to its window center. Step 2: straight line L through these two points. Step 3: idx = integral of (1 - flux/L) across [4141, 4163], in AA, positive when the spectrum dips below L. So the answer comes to 1.07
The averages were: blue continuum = 20.7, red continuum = 19.6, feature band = 19.1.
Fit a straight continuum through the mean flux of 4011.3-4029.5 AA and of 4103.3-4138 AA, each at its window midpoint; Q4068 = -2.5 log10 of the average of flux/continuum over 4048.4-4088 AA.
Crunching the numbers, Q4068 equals 0.09 mag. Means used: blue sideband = 19.7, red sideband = 20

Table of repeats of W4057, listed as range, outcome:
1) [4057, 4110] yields 18.5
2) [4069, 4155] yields 19.4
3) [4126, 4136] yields 18.7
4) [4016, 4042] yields 19.4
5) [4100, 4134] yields 19.5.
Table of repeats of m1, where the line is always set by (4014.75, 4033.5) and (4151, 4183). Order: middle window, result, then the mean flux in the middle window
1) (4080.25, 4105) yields 0.3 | 19.1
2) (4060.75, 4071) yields 0.9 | 17.6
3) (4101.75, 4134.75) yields -0.5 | 19.7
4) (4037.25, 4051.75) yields 0.7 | 18.4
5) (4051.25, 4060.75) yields 0.5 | 18.4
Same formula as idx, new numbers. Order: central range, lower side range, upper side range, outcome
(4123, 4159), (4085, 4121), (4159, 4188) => 0.6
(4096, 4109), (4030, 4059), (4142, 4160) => 0.4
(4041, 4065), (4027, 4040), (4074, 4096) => 2.2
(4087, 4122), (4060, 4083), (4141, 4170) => -2.6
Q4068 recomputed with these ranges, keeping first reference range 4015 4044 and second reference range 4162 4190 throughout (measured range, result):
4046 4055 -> 0.068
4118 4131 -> -0.035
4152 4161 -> 0.020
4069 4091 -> 0.017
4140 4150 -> 0.022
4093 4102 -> 0.068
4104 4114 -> -0.043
